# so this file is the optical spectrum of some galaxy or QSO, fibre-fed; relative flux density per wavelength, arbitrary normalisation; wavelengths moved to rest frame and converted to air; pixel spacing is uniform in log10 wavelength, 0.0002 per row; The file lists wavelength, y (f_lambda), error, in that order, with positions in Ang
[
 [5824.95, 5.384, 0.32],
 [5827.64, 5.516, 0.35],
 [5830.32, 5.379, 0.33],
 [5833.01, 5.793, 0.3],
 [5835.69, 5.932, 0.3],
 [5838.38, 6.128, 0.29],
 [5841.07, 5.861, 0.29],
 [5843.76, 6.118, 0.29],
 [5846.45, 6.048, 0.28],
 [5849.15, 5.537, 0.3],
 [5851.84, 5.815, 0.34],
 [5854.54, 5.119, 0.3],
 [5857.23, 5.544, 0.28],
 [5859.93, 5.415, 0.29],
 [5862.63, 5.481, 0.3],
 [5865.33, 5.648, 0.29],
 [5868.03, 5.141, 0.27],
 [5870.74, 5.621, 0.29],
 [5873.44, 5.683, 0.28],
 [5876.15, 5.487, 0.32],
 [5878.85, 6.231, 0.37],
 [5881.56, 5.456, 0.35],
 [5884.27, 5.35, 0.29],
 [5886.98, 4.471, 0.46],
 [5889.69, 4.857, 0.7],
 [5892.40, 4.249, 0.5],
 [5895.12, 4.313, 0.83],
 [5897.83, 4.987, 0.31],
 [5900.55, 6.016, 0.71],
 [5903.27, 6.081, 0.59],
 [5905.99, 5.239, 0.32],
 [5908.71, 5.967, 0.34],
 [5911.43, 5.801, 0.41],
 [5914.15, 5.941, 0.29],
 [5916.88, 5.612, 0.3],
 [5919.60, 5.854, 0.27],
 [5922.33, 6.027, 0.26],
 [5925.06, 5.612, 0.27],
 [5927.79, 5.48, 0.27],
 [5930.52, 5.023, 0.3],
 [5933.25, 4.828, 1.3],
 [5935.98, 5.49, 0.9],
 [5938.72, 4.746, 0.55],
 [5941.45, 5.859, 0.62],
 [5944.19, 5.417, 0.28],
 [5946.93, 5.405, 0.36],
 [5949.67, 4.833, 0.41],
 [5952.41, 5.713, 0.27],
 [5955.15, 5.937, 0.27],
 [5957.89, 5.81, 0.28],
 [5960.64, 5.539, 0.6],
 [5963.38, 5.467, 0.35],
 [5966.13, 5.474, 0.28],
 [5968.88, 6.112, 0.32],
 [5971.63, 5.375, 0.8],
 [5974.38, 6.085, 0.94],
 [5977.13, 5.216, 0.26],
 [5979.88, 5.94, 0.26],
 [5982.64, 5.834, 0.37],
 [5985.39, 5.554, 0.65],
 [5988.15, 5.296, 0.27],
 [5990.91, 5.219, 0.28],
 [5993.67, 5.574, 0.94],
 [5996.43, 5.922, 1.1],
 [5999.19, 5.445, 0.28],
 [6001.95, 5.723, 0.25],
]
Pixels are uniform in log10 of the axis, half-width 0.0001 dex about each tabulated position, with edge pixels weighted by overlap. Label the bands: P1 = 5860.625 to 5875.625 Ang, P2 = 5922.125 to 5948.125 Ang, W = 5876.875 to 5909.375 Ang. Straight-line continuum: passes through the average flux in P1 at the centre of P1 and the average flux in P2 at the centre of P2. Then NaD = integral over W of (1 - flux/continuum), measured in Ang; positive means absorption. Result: 1.16 Ang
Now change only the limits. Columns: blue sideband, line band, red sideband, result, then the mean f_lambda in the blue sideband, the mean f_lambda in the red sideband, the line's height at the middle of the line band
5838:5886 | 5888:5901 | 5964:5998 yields 1.9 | 5.63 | 5.63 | 5.63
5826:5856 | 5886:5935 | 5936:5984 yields 2.4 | 5.75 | 5.57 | 5.64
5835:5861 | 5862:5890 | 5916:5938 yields 1.1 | 5.75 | 5.47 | 5.65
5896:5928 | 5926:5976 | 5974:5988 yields 1.8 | 5.71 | 5.66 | 5.68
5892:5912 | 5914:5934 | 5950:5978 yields -0.3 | 5.36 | 5.65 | 5.47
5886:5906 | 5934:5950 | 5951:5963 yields 0.7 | 5.02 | 5.73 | 5.55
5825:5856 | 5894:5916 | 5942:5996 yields 0.4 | 5.73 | 5.58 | 5.66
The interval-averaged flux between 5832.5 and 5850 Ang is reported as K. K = 5.93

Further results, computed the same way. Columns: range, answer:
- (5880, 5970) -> 5.42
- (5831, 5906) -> 5.49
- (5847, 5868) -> 5.51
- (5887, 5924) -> 5.42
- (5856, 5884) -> 5.56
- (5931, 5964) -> 5.41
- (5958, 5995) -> 5.6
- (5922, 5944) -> 5.35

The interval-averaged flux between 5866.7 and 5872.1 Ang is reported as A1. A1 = 5.38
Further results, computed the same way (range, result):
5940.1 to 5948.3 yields 5.56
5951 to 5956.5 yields 5.82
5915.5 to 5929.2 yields 5.71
